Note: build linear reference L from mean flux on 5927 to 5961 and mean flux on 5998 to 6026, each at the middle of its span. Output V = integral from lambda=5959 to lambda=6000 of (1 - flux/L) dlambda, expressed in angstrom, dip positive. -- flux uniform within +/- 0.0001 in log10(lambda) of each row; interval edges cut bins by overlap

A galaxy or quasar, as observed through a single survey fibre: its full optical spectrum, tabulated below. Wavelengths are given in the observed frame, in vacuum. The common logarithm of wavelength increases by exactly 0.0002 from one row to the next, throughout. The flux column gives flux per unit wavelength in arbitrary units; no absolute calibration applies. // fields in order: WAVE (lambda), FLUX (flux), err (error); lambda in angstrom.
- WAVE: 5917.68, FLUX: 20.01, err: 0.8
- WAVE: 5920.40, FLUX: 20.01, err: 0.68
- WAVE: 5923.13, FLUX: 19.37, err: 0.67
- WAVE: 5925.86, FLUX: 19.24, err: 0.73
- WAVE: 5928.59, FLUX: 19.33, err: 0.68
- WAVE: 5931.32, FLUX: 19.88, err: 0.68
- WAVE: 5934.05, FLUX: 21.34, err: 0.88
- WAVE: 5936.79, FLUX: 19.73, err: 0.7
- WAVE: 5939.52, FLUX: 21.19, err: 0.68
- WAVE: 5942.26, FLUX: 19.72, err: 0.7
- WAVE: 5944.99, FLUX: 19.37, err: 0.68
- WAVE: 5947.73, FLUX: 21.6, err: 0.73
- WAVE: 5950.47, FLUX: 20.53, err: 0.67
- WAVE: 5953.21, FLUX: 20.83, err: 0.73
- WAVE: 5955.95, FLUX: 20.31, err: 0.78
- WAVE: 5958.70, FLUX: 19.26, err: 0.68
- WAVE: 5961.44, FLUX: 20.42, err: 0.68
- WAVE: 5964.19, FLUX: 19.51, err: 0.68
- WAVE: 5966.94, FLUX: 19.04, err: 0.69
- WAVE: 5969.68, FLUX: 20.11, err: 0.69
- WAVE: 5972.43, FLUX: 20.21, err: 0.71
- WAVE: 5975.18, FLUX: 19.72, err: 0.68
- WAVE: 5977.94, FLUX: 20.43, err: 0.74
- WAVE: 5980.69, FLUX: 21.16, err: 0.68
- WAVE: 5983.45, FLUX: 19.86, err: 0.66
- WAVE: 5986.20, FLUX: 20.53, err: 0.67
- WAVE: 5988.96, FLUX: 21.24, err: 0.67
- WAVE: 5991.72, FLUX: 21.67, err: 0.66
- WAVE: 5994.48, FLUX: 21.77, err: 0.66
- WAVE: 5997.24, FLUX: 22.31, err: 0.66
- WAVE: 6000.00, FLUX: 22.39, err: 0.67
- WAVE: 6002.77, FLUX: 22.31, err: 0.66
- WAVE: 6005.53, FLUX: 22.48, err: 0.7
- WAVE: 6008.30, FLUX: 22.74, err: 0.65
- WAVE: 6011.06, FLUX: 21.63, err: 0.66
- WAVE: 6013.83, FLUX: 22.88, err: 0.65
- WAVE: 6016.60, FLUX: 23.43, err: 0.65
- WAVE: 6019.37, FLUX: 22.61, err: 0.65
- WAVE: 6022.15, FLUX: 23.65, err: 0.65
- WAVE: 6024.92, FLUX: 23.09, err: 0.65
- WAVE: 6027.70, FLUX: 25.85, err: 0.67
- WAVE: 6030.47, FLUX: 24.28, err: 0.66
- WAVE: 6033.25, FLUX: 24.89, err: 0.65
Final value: 1.80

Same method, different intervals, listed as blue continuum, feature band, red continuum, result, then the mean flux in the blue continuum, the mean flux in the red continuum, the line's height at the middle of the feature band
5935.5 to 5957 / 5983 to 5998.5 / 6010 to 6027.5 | 0.5 angstrom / 20.4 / 23.1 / 22.1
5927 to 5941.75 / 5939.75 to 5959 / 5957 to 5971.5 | -0.4 angstrom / 20.2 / 19.7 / 20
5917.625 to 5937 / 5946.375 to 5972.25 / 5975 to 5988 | 0.0 angstrom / 19.9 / 20.4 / 20.2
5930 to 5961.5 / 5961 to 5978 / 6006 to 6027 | 1.1 angstrom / 20.3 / 22.9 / 21.2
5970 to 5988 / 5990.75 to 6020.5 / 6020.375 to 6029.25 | 0.2 angstrom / 20.3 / 24.1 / 22.5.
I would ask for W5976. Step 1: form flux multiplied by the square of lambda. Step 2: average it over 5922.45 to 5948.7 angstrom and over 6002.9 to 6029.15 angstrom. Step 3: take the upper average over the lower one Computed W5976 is 1.18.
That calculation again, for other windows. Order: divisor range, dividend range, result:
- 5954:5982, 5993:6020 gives 1.14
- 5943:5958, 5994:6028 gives 1.14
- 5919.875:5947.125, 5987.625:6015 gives 1.13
